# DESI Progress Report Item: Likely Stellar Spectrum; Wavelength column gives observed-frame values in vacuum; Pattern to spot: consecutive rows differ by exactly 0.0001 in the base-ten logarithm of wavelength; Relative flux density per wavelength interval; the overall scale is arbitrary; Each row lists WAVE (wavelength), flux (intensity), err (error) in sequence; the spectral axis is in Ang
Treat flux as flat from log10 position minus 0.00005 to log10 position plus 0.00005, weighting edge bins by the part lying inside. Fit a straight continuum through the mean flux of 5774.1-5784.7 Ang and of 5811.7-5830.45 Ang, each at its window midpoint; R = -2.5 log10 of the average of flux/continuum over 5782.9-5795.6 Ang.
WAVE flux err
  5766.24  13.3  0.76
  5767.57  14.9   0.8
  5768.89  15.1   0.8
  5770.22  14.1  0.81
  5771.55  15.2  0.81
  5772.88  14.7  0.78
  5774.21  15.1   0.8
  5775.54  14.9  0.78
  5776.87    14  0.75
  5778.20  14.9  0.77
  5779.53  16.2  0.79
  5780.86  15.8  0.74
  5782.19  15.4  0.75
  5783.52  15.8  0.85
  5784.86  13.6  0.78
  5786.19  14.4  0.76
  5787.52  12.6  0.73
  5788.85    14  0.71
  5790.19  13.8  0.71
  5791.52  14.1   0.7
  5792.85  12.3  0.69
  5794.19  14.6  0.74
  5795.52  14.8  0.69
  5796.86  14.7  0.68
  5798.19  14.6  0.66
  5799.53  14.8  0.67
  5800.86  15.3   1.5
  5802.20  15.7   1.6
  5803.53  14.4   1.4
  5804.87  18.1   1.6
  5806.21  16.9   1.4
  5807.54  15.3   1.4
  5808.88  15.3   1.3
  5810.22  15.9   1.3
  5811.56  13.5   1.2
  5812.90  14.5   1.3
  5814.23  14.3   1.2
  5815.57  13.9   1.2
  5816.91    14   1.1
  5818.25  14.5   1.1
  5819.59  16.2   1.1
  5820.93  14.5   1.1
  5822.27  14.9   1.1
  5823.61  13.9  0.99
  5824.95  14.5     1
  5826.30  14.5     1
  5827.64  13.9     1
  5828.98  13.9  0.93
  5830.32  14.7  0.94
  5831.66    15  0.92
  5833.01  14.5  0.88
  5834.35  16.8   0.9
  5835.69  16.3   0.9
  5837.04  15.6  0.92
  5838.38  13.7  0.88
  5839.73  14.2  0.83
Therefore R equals 0.08 mag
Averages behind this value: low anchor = 15.2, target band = 14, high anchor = 14.4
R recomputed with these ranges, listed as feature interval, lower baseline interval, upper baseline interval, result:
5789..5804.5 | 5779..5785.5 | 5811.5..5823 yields 0.04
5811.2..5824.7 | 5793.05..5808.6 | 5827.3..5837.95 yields 0.05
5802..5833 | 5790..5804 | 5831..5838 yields 0.01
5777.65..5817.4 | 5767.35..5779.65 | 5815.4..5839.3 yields 0.00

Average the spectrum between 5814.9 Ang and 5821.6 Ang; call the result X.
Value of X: 14.6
